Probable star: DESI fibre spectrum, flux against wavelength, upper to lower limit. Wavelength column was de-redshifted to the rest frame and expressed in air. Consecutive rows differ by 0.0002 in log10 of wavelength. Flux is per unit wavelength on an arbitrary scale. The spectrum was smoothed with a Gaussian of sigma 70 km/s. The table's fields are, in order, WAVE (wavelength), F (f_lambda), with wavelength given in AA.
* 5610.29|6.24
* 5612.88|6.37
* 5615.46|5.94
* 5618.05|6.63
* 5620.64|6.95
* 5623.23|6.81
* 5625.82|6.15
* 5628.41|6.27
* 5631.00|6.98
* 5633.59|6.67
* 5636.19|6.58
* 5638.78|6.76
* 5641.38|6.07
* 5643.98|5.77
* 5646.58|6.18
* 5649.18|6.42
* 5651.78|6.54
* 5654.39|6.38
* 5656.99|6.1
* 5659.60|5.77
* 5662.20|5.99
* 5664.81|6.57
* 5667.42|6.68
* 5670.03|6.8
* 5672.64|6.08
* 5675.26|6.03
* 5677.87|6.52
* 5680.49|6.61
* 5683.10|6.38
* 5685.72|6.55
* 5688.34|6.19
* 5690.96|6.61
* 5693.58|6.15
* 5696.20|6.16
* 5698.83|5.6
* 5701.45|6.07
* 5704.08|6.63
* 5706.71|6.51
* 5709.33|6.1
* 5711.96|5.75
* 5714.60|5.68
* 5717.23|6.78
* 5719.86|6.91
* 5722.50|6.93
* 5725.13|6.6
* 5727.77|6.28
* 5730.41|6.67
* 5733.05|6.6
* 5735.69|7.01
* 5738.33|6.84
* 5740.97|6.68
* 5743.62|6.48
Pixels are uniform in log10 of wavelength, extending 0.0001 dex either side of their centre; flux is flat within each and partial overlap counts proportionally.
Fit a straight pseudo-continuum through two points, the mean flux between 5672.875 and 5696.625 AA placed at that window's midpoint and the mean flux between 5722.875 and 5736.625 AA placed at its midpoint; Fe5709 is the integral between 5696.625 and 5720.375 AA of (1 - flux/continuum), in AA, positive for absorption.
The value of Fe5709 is 1.1 AA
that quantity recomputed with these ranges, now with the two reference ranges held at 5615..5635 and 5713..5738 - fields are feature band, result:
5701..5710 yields 0.31 AA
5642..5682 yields 1.78 AA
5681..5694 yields 0.37 AA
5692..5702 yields 0.90 AA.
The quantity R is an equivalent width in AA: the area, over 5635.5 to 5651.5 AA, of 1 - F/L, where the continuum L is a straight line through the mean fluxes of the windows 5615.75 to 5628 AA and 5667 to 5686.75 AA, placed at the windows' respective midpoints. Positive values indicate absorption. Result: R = 0.5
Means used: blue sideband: 6.55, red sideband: 6.44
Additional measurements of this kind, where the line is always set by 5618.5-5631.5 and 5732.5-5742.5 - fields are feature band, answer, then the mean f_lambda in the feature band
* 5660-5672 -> 0.44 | 6.43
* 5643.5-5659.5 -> 1.04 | 6.22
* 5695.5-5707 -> 0.96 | 6.16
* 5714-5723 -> 0.19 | 6.61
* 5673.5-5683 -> 0.46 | 6.37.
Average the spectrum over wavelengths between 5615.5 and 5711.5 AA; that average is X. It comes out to 6.36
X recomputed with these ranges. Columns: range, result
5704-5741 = 6.52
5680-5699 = 6.31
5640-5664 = 6.15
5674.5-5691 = 6.41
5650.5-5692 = 6.36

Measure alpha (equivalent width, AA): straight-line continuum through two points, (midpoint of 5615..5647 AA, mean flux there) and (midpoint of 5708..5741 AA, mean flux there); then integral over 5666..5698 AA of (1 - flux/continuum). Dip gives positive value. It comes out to 0.5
